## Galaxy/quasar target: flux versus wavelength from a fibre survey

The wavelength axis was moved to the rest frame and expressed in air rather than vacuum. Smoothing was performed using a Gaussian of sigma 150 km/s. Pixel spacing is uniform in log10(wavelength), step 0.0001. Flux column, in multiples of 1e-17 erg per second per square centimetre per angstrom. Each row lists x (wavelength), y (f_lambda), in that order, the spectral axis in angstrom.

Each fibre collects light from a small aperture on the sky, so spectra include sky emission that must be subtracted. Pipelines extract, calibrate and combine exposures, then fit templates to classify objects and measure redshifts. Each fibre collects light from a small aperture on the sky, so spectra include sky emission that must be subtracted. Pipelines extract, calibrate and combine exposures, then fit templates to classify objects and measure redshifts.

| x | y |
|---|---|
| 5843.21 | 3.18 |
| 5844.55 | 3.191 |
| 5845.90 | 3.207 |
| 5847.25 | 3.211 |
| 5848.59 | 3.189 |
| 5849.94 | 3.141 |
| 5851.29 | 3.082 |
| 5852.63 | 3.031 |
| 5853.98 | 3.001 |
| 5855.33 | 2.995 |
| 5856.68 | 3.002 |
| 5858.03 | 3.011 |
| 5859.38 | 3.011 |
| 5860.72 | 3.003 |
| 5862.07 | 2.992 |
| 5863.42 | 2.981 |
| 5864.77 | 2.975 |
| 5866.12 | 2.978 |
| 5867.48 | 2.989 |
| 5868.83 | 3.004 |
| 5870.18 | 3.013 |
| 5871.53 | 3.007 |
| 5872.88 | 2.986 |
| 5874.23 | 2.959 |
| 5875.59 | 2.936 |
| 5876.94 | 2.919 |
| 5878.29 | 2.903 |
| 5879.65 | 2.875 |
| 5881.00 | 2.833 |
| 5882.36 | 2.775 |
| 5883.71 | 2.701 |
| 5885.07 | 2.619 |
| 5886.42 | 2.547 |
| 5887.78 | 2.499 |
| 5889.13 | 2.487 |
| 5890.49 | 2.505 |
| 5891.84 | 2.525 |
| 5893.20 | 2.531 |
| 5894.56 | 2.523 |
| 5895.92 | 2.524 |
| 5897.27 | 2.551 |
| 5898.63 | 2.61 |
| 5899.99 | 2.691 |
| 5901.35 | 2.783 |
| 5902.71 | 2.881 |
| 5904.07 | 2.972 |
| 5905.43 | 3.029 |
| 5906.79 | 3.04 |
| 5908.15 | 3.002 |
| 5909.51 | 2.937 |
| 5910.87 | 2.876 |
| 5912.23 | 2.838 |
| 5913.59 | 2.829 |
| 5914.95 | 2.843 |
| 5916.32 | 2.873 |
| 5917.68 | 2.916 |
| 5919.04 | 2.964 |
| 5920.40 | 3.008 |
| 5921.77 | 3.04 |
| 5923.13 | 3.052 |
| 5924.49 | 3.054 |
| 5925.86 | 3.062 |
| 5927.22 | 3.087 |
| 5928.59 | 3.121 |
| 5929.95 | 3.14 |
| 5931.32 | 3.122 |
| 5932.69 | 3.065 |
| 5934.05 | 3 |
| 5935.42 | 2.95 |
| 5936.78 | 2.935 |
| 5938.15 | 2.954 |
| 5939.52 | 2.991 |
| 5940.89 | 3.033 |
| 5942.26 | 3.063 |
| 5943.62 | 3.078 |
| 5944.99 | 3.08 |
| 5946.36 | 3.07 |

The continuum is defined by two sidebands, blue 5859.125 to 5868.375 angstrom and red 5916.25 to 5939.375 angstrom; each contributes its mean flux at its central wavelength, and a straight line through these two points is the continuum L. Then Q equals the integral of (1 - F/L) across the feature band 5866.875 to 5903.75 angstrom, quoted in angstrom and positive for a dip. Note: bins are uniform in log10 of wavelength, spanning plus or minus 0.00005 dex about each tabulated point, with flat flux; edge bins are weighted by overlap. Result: 3.1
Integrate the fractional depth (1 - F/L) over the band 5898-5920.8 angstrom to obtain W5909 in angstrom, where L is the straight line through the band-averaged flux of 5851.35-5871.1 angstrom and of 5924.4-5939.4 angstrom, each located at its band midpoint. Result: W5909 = 1.1 angstrom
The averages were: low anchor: 3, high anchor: 3.04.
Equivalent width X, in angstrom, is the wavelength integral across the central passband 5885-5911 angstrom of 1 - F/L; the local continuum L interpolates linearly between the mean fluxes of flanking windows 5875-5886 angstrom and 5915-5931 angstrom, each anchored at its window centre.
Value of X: 1.8 angstrom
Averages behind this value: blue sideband 2.81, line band 2.71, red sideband 3.02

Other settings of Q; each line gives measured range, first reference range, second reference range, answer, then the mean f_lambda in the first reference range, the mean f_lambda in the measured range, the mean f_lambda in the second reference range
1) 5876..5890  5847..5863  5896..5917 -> 1.05 angstrom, 3.05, 2.72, 2.84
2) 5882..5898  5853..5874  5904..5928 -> 2.26 angstrom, 3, 2.56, 2.97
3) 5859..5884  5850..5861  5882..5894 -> -1.26 angstrom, 3.03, 2.94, 2.57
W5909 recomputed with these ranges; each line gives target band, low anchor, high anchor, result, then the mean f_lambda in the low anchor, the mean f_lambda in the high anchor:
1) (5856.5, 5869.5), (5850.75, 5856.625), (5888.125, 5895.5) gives -0.43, 3.02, 2.51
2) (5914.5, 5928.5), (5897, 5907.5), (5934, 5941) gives -0.44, 2.83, 2.97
